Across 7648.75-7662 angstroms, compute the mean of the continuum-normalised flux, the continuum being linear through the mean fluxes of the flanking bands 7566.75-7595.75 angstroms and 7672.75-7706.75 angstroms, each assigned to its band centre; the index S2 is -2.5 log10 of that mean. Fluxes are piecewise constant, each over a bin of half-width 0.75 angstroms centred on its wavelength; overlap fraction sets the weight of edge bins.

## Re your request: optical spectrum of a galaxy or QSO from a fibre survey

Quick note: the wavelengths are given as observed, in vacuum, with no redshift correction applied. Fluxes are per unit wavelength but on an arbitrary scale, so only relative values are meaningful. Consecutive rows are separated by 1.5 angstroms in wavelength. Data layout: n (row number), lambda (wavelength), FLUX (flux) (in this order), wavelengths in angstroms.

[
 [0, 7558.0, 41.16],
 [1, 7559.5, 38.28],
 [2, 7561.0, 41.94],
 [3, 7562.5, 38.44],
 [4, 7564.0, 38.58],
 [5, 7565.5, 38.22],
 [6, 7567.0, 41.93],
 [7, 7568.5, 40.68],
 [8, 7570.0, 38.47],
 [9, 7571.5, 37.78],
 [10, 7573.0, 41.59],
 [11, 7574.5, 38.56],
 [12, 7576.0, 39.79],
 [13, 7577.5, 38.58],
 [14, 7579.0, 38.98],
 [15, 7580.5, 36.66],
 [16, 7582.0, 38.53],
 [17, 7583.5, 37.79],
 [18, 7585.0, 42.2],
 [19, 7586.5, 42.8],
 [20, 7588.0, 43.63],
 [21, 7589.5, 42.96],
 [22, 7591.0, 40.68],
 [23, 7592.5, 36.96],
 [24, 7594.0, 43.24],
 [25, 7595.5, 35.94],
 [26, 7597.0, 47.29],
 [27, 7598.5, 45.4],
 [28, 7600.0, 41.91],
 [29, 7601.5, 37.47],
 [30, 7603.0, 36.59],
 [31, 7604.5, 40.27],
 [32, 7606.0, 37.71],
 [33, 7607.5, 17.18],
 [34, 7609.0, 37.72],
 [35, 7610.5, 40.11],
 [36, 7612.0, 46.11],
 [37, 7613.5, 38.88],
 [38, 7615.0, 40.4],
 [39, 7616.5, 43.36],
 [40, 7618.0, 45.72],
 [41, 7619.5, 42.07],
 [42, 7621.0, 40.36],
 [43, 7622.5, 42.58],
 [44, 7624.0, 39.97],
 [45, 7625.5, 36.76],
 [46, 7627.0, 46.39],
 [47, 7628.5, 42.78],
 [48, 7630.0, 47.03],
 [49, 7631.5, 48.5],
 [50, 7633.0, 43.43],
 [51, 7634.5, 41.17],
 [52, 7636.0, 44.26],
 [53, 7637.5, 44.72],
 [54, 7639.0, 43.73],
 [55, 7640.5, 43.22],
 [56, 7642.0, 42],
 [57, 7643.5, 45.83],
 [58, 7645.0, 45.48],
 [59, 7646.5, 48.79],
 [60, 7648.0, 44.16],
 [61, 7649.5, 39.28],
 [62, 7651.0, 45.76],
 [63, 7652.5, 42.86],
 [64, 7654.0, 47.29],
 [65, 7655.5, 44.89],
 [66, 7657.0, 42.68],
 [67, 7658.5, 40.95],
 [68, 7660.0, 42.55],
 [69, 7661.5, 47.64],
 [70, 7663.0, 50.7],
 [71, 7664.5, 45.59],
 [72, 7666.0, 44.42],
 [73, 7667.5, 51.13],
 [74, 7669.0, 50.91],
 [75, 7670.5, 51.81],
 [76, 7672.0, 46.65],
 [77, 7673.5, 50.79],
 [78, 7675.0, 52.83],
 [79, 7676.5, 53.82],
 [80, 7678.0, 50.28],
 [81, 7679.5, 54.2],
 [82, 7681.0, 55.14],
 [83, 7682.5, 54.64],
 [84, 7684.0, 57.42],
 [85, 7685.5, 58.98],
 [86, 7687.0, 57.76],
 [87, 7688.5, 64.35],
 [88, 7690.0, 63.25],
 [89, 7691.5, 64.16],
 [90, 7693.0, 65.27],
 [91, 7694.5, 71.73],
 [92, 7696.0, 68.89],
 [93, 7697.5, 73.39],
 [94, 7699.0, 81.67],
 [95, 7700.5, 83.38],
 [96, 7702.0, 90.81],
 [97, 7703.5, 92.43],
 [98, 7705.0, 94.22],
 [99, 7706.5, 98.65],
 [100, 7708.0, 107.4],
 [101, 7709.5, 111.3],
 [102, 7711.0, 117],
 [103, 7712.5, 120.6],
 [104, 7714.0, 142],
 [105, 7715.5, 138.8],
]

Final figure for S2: 0.32 mag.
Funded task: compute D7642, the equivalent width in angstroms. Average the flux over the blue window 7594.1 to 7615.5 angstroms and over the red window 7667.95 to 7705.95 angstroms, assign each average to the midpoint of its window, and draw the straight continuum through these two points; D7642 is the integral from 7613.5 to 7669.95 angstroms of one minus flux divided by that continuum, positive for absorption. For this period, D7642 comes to 6.5 angstroms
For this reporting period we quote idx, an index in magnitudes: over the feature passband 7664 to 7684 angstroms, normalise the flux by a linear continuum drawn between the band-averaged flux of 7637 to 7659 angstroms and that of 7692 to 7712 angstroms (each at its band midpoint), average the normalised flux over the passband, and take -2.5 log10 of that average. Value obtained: 0.27 mag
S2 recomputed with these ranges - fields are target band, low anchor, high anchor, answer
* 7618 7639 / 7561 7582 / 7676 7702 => 0.188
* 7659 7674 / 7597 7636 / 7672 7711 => 0.265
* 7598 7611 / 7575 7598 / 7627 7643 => 0.135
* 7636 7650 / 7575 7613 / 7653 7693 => 0.070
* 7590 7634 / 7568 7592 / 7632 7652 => 0.033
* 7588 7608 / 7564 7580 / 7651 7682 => 0.070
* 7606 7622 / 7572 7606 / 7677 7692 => 0.149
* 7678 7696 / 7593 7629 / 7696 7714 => 0.395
